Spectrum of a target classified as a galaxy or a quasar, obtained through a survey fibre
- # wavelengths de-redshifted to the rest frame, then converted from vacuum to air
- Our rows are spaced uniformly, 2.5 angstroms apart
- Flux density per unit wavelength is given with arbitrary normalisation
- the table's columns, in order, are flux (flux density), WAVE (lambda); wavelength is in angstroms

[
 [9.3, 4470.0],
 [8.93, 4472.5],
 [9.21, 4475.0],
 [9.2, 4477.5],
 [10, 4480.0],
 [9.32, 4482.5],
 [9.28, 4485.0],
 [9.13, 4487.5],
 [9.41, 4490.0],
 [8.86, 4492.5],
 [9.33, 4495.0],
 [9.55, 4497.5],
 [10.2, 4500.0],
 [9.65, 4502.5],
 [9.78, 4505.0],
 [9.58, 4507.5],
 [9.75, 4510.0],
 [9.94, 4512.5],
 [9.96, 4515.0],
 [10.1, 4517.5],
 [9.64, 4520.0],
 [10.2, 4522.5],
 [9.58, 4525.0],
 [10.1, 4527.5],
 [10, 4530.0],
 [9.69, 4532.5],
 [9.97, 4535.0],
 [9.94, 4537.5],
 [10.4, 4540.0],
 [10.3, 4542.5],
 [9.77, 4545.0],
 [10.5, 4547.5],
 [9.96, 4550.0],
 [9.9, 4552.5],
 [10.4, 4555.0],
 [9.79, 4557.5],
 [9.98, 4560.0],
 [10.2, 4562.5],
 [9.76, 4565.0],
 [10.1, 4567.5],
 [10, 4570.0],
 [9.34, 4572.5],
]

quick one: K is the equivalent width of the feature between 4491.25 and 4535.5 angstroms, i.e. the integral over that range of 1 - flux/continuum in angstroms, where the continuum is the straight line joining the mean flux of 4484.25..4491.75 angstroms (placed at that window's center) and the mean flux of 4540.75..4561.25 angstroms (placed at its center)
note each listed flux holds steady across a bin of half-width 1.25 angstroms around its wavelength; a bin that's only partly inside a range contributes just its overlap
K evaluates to -0.9 angstroms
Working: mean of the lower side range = 9.25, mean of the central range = 9.77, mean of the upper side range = 10.1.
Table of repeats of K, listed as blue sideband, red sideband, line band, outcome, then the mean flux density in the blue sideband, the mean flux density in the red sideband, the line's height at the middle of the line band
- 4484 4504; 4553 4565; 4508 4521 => -0.32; 9.43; 10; 9.63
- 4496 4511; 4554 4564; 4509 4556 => -0.41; 9.74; 10.1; 9.92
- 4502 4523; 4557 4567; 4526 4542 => -0.22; 9.84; 9.96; 9.89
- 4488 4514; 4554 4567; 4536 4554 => -0.36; 9.59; 10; 9.91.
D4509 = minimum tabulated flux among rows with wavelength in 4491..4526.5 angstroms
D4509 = 8.86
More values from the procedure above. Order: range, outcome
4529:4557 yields 9.69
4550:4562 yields 9.79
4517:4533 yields 9.58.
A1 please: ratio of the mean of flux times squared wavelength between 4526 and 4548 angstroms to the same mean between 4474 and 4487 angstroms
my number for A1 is 1.1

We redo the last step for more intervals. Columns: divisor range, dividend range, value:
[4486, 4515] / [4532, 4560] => 1.07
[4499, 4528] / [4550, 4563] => 1.04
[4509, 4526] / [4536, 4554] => 1.04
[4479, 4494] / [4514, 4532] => 1.08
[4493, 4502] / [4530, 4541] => 1.06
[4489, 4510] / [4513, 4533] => 1.05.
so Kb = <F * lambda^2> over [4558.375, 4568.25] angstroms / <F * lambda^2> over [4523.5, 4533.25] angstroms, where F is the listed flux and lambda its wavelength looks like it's 1.03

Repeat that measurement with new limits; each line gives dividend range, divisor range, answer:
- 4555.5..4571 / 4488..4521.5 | 1.06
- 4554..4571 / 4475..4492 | 1.11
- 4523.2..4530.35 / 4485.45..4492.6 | 1.10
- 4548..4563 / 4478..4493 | 1.11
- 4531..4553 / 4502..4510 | 1.05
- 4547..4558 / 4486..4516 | 1.08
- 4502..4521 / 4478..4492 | 1.06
